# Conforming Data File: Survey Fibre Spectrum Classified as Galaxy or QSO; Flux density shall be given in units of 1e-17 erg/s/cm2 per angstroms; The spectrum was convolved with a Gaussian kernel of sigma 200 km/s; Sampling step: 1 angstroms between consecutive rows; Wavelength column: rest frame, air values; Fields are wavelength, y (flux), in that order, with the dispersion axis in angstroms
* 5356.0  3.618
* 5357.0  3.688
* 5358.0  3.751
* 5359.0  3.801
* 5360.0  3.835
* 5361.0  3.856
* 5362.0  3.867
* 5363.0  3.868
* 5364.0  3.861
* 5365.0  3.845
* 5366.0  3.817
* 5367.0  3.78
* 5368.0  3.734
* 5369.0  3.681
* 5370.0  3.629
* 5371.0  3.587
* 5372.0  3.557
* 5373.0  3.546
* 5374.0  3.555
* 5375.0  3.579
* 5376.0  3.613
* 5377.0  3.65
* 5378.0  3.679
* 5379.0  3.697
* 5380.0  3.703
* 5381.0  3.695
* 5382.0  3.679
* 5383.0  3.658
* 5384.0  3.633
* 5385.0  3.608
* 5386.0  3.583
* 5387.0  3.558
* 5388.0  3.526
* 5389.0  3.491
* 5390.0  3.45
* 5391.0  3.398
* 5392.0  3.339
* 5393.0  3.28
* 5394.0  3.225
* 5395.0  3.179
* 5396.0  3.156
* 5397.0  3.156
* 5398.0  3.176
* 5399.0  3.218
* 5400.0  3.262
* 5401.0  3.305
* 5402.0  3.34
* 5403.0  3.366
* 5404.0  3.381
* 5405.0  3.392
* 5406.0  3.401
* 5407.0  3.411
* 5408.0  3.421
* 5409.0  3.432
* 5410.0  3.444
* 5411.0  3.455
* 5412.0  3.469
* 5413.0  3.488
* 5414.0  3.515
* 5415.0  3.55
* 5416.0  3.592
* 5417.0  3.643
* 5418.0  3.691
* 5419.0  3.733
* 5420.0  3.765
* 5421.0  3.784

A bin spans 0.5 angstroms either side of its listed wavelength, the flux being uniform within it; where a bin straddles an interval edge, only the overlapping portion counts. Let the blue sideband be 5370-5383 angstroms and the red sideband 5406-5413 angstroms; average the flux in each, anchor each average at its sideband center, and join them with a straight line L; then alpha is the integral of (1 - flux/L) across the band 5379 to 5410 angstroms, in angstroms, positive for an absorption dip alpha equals 0.9 angstroms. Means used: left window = 3.63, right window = 3.44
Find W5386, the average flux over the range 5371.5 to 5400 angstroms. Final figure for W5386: 3.48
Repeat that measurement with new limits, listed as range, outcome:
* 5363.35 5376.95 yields 3.68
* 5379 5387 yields 3.65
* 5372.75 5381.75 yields 3.64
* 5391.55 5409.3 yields 3.3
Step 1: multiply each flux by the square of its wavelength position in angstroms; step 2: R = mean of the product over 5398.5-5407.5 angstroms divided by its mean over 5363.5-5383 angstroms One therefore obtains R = 0.9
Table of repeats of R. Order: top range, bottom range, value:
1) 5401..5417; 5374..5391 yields 0.97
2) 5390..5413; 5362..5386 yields 0.91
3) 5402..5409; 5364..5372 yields 0.92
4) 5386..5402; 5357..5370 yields 0.89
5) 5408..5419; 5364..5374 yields 0.97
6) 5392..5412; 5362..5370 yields 0.89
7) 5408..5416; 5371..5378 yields 0.98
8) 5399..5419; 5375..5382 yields 0.95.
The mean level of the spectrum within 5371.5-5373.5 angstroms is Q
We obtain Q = 3.55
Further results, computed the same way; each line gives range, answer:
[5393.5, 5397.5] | 3.18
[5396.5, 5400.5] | 3.2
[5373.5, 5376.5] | 3.58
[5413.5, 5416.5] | 3.55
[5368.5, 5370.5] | 3.66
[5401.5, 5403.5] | 3.35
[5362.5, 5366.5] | 3.85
